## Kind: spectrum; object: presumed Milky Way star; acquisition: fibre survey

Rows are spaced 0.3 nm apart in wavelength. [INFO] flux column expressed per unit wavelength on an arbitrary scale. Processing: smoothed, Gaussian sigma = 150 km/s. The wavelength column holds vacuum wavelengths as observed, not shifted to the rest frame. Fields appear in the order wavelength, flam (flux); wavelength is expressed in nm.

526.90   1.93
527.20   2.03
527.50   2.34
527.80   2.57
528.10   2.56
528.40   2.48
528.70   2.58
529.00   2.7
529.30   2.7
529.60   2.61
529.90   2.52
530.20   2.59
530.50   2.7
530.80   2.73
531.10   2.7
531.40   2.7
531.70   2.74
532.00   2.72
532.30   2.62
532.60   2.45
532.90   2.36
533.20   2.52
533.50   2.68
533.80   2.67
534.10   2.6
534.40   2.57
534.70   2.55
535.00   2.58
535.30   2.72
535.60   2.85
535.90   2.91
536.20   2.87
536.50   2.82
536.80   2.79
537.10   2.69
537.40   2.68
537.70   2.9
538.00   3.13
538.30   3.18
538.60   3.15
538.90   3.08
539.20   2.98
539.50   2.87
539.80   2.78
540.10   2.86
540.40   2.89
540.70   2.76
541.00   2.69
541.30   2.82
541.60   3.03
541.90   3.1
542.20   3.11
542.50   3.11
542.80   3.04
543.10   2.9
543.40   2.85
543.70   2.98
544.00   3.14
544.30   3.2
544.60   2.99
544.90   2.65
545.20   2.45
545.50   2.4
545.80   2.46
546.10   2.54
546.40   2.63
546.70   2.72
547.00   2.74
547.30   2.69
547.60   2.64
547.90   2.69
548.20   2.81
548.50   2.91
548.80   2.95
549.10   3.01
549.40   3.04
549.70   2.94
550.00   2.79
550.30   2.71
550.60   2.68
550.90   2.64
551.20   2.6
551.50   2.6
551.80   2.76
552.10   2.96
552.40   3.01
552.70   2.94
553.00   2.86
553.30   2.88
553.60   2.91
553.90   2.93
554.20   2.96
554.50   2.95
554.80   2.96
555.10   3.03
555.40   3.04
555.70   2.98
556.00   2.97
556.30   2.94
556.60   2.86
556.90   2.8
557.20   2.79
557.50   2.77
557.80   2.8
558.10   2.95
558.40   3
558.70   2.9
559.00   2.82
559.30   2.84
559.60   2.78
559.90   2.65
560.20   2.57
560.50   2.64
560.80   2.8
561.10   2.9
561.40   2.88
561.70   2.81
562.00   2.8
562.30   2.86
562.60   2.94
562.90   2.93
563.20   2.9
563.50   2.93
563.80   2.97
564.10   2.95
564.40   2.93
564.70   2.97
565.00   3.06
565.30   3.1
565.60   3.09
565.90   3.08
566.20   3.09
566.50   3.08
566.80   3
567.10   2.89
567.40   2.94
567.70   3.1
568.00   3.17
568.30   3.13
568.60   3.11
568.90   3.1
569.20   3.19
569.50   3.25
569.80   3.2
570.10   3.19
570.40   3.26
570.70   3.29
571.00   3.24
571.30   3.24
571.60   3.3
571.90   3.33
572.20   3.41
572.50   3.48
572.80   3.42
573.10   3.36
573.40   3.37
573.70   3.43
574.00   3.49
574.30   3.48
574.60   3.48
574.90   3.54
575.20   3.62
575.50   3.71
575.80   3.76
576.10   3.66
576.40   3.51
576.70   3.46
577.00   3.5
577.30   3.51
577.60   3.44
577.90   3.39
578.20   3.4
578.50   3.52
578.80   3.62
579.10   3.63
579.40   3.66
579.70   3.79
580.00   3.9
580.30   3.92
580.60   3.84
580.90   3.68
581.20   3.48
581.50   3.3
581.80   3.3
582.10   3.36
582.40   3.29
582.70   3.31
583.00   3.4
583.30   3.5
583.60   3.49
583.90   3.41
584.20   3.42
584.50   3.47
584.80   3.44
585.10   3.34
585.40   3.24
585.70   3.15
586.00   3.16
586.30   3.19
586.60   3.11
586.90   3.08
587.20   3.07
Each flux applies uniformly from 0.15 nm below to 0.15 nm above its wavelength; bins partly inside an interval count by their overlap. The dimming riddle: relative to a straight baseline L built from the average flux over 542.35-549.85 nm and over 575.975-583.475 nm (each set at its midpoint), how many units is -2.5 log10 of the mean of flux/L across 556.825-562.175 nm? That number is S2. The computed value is 0.11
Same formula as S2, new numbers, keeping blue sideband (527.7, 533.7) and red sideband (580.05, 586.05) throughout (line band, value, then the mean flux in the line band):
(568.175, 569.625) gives 0.020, 3.15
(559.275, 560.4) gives 0.143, 2.69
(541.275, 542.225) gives -0.090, 3.03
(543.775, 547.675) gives 0.051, 2.72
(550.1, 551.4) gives 0.104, 2.66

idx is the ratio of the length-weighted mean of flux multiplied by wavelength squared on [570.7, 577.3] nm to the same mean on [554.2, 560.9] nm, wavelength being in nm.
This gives 1.28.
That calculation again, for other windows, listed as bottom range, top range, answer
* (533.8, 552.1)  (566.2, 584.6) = 1.36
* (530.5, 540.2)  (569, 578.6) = 1.42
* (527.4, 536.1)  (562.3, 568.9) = 1.30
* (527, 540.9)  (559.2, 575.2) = 1.29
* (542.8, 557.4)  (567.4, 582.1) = 1.32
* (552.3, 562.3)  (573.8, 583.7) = 1.33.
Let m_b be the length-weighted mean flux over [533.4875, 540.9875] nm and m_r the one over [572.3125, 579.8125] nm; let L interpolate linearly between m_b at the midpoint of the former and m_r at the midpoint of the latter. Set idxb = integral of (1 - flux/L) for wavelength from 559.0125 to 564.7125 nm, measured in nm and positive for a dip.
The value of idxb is 0.75 nm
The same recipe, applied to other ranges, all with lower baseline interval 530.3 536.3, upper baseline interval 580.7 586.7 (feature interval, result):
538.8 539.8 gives -0.073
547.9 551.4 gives 0.084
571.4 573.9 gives -0.142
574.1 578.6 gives -0.381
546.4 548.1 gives 0.095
